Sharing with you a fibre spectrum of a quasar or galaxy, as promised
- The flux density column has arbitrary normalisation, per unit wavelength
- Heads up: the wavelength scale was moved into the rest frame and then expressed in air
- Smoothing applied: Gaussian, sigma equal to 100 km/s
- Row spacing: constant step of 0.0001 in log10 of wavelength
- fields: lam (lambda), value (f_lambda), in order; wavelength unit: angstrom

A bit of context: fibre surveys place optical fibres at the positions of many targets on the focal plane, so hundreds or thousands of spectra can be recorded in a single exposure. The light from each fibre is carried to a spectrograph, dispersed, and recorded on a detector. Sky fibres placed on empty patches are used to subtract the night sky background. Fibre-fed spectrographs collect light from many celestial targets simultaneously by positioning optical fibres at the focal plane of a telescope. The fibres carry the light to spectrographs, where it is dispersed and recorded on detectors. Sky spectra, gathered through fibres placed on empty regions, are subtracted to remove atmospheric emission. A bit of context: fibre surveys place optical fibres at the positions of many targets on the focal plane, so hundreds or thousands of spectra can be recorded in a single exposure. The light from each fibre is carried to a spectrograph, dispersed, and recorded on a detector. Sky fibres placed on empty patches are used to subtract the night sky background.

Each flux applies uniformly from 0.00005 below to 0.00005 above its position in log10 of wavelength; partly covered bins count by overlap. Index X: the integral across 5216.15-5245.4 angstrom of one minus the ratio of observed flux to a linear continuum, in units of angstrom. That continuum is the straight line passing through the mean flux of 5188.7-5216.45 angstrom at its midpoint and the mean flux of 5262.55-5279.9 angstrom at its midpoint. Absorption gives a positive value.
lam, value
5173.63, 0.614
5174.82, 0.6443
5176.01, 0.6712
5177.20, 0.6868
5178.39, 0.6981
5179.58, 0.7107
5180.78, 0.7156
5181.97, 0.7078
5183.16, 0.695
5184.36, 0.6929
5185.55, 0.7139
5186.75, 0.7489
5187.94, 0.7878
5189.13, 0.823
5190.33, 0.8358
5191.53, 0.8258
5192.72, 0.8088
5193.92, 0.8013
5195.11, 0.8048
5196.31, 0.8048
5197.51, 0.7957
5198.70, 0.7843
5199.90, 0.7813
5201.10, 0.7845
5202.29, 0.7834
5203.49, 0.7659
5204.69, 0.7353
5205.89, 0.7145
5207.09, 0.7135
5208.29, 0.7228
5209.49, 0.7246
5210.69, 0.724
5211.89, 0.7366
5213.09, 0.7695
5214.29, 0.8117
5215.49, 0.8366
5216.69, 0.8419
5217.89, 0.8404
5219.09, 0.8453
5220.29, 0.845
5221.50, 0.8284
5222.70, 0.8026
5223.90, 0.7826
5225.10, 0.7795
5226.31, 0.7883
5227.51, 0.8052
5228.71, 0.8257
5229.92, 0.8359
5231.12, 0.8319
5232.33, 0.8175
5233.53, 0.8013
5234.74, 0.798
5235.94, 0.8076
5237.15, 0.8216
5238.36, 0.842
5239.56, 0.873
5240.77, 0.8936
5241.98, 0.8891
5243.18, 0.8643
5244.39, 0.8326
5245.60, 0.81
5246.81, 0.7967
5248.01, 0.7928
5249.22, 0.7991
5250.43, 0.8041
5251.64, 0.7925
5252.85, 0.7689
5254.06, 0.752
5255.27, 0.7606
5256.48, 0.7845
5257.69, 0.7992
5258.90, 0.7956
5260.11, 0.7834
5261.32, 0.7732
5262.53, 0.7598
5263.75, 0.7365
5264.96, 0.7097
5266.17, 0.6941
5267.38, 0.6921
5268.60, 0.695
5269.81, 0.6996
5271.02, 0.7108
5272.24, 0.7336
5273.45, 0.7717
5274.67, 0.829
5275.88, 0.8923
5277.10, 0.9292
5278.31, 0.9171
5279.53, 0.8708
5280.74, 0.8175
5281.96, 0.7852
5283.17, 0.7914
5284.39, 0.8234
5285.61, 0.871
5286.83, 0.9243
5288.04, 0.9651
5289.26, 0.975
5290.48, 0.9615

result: -1.9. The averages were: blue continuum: 0.778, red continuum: 0.775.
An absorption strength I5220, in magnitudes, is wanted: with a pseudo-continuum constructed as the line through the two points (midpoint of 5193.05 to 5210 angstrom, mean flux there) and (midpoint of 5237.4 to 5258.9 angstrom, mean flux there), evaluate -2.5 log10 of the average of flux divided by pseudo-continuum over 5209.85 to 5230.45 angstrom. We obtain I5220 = -0.03 mag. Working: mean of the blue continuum 0.766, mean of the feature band 0.805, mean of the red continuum 0.815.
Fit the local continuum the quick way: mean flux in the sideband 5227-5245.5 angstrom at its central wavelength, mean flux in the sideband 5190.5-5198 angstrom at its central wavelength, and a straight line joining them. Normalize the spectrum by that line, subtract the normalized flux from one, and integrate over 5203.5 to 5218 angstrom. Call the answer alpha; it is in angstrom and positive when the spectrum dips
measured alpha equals 1.0 angstrom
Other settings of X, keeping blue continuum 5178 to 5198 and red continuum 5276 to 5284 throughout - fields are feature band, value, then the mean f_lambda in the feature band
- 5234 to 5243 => -0.37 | 0.847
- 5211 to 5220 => -0.22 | 0.811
